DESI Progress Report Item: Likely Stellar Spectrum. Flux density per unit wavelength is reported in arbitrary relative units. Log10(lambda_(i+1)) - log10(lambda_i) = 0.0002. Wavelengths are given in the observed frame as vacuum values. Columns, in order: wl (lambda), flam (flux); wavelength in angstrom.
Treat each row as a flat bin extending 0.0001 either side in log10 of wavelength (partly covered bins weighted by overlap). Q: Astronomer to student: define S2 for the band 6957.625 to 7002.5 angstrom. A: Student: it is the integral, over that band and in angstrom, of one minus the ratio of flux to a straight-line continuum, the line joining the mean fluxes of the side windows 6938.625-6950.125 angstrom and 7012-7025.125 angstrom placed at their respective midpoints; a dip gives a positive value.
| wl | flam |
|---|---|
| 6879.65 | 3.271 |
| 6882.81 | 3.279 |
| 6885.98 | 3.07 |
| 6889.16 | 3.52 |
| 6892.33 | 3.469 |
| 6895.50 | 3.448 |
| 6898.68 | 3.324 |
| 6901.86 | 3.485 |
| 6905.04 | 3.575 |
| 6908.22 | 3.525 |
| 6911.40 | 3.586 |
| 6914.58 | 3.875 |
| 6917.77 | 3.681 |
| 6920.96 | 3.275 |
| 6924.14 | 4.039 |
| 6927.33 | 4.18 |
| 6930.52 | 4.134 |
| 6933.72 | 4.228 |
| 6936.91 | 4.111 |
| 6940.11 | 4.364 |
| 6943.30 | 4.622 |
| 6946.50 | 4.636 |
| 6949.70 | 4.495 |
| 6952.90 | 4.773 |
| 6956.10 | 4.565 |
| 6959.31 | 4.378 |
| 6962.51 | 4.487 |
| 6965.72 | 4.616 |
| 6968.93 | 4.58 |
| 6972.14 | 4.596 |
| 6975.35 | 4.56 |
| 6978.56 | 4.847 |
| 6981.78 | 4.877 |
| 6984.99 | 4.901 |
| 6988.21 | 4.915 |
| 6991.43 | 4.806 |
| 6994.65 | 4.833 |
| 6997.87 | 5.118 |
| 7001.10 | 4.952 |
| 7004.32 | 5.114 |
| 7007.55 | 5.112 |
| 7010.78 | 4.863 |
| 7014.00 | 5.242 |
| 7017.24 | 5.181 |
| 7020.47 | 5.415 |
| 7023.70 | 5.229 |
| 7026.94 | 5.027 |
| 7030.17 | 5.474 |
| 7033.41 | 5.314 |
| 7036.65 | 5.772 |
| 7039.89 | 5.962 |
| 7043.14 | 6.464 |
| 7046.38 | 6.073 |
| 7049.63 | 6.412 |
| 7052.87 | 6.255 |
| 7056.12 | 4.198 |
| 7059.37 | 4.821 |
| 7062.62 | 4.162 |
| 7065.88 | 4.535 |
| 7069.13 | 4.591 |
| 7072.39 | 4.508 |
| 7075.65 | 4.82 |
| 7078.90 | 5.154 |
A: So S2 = 1.3 angstrom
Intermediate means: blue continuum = 4.54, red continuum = 5.26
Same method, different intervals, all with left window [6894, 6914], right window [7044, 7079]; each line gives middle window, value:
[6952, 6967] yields -1.8 angstrom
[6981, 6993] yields -1.5 angstrom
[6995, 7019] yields -2.9 angstrom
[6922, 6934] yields -1.1 angstrom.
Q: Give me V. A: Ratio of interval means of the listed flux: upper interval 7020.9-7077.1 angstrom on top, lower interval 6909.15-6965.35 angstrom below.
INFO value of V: 1.3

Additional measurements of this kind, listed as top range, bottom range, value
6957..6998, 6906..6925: 1.29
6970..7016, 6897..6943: 1.28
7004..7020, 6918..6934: 1.31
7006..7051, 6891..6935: 1.50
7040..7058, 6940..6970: 1.29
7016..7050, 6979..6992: 1.16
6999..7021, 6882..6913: 1.49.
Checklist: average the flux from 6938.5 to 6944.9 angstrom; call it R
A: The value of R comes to 4.49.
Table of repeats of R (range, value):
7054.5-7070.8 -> 4.46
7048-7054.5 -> 6.33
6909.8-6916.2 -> 3.73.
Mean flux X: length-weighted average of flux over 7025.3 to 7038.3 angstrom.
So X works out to 5.4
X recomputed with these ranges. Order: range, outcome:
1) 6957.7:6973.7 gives 4.53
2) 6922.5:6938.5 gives 4.14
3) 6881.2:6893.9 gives 3.34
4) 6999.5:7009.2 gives 5.06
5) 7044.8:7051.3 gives 6.25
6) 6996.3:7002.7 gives 5.03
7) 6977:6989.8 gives 4.88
